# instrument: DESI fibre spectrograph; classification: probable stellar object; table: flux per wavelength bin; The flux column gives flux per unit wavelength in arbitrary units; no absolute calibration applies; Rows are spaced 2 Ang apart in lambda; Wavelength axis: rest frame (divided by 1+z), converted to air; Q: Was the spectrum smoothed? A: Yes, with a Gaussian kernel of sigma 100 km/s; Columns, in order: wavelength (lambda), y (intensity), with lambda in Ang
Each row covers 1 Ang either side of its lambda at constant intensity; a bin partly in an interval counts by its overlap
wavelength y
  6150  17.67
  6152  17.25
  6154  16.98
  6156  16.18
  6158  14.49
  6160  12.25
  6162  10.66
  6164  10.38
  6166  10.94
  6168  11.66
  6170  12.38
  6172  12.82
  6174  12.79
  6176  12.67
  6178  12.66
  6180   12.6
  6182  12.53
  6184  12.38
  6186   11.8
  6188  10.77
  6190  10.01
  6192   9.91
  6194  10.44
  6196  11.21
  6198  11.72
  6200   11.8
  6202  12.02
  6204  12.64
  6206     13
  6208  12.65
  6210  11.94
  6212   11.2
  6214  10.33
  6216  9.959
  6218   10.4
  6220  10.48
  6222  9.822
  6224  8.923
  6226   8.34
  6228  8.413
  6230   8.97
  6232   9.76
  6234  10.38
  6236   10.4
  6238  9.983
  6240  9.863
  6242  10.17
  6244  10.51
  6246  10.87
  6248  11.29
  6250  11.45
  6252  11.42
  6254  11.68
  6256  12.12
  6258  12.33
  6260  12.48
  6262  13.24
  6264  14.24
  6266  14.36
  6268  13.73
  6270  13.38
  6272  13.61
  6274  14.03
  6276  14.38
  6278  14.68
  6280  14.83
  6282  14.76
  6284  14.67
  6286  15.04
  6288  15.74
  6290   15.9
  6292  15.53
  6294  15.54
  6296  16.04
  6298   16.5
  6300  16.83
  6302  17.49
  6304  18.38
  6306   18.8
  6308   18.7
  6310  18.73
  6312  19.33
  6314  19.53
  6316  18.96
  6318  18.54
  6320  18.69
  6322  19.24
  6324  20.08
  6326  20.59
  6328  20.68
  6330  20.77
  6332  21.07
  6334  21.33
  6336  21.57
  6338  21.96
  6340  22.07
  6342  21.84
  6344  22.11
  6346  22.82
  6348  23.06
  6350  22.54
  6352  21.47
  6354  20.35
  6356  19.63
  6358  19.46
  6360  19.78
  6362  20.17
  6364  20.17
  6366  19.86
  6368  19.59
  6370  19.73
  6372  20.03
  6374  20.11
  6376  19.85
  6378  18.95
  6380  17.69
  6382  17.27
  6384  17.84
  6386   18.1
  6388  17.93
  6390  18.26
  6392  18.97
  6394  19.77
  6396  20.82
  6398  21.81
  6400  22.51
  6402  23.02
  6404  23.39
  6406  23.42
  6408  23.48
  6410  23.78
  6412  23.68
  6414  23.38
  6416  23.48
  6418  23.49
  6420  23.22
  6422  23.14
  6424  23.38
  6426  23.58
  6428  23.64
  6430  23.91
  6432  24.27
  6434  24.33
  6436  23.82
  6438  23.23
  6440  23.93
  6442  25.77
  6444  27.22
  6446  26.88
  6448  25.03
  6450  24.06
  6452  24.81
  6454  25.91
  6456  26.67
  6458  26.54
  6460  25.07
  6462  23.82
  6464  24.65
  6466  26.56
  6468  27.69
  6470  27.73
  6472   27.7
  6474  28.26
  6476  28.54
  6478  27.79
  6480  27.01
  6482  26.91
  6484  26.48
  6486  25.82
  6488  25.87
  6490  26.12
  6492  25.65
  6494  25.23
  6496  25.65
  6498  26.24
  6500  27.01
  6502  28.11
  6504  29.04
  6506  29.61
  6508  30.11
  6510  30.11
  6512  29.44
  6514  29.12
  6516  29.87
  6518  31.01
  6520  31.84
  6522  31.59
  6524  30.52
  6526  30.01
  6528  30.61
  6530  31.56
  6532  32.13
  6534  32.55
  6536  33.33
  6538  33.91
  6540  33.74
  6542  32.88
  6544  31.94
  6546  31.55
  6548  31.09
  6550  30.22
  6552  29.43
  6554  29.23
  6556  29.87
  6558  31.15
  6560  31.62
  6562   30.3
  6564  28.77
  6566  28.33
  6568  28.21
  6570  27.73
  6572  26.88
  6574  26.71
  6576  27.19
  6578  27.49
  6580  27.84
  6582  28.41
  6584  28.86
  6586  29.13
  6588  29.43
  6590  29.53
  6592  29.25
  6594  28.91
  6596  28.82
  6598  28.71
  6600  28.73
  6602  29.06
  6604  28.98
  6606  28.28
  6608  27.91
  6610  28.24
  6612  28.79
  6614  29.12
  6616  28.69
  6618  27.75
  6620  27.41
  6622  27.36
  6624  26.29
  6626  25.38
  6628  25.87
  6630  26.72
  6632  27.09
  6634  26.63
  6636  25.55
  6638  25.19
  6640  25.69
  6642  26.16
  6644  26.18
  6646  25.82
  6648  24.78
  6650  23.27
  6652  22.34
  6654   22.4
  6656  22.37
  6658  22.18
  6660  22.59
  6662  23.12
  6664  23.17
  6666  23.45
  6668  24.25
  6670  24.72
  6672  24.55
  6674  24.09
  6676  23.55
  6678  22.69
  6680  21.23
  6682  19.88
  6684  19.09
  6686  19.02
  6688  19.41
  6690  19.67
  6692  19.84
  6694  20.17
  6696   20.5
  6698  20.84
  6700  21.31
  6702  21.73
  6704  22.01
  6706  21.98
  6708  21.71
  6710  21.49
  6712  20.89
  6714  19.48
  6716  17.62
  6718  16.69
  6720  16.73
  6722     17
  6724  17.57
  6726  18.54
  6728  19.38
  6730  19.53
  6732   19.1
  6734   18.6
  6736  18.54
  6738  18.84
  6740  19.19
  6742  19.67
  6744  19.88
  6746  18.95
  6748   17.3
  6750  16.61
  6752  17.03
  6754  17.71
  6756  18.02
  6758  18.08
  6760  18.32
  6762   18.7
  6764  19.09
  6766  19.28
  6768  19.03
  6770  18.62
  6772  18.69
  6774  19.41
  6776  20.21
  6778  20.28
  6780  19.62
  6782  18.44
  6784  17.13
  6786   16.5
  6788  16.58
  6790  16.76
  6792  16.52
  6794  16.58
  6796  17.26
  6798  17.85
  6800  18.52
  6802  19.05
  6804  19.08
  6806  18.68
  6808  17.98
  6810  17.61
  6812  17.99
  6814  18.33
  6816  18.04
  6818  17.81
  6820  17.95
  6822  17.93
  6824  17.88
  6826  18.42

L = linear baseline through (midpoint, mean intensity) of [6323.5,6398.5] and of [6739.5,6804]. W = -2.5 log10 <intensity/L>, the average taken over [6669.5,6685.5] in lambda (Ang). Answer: -0.19 mag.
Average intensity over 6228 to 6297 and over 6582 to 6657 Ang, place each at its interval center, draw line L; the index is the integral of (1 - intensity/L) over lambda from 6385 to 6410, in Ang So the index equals -3.9 Ang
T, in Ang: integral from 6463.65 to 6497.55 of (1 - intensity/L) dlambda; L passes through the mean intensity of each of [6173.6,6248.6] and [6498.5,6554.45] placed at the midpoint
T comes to 1.4 Ang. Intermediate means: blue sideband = 10.9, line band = 26.7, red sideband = 30.7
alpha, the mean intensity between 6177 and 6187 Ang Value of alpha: 12.4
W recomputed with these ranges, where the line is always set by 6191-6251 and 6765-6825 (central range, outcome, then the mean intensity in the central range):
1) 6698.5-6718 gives -0.21 mag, 20.7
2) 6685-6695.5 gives -0.17 mag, 19.7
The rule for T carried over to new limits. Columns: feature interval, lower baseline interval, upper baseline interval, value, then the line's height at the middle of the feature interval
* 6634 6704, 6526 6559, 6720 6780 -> 2.91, 23.7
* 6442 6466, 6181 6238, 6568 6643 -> -4.90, 21.2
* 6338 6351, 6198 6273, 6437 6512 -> -2.91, 18.3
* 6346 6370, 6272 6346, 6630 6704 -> -2.26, 18.8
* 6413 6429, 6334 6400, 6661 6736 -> -2.46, 20.3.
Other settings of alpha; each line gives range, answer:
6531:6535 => 32.3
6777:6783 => 19.4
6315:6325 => 19.1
